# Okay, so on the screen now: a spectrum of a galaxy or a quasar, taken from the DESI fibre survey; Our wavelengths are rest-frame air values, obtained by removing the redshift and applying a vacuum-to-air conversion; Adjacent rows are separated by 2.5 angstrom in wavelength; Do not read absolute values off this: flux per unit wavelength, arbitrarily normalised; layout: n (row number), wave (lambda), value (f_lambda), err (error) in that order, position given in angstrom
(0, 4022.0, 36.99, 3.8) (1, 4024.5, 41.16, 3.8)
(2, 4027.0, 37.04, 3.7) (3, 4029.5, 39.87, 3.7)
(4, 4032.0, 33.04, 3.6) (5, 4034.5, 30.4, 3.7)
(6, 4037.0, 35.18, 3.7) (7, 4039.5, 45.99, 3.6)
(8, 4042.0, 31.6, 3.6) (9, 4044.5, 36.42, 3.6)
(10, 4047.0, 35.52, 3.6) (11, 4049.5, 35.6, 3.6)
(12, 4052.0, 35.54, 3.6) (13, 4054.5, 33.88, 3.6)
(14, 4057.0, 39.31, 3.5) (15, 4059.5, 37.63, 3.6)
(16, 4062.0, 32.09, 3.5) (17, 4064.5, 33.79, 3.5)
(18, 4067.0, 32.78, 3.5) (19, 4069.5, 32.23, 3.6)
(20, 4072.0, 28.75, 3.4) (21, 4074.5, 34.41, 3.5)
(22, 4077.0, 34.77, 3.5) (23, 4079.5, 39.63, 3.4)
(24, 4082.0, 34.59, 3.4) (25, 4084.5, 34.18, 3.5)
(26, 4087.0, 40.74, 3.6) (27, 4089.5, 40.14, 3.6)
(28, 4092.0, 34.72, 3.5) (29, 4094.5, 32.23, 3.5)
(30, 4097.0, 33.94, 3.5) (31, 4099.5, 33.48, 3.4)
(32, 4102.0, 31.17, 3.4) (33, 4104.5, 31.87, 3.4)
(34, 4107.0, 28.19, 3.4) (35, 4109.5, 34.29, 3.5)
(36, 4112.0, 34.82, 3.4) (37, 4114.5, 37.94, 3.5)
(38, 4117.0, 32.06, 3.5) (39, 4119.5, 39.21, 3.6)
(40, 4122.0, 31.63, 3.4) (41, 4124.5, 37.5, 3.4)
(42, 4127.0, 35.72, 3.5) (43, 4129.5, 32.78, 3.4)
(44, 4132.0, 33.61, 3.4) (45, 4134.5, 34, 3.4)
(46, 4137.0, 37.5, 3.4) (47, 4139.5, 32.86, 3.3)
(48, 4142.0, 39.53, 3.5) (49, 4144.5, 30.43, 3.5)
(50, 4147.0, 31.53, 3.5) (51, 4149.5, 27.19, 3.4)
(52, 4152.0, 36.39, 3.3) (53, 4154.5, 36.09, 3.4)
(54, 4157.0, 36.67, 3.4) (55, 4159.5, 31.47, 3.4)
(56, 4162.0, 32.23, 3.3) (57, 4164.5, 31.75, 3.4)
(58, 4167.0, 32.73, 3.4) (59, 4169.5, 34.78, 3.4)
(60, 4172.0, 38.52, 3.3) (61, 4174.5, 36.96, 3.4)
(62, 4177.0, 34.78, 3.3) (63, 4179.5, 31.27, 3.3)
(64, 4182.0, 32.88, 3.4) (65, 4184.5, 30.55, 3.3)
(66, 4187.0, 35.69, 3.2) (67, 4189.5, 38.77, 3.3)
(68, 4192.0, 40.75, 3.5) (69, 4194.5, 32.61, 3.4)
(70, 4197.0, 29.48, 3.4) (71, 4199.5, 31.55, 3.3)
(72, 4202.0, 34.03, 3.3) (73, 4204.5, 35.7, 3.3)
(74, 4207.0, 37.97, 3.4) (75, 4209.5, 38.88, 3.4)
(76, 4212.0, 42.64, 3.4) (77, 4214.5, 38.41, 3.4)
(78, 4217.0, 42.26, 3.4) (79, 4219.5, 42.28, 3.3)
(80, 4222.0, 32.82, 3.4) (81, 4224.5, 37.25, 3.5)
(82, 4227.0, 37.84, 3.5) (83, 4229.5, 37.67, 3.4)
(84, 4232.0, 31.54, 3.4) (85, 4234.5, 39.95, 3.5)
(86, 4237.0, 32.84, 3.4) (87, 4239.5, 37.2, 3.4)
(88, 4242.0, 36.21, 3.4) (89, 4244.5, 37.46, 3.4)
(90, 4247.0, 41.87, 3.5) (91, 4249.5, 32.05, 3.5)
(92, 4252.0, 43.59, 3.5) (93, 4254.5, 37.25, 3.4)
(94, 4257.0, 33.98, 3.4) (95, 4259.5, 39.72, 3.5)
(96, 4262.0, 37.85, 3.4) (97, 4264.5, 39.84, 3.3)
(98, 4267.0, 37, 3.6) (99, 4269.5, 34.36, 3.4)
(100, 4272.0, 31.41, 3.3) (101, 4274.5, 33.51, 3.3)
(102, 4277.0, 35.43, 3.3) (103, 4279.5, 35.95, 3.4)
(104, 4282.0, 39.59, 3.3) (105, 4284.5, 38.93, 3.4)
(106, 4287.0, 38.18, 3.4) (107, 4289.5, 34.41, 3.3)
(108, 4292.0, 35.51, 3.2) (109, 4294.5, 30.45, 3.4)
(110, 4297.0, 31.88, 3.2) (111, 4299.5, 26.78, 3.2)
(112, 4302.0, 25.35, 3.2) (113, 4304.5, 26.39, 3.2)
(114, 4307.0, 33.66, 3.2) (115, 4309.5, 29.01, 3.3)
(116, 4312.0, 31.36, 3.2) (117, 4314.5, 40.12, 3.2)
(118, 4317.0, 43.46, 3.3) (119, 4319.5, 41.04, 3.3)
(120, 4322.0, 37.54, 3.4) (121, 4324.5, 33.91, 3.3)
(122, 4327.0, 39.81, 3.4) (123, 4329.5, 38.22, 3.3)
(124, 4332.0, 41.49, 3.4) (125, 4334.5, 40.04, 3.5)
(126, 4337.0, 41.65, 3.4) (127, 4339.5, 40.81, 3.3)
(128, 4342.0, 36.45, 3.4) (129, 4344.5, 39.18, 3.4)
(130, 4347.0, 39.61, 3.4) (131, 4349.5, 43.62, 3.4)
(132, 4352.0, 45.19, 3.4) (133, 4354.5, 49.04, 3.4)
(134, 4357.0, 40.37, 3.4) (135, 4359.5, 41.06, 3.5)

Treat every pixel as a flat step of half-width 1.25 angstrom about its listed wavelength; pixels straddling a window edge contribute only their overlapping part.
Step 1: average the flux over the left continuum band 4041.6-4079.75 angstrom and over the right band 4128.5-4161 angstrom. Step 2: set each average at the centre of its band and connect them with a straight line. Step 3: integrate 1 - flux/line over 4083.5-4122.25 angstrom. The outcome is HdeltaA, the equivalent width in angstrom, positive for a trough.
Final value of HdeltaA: -0.3 angstrom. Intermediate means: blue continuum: 34.6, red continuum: 33.8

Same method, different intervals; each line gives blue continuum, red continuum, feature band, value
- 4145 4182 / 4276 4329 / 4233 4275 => -3.0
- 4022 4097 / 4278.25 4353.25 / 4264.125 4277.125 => 0.5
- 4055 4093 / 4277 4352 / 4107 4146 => 1.0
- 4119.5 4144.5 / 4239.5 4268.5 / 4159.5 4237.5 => 1.9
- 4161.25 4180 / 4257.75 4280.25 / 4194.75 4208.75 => 0.4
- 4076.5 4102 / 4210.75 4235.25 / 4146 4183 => 3.4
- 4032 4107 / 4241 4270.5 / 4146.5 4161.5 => 1.2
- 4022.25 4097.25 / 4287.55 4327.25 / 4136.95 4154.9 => 0.7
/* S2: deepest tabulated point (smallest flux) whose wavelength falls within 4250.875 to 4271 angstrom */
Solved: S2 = 33.98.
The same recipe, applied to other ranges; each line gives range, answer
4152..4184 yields 31.27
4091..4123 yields 28.19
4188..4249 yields 29.48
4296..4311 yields 25.35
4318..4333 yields 33.91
